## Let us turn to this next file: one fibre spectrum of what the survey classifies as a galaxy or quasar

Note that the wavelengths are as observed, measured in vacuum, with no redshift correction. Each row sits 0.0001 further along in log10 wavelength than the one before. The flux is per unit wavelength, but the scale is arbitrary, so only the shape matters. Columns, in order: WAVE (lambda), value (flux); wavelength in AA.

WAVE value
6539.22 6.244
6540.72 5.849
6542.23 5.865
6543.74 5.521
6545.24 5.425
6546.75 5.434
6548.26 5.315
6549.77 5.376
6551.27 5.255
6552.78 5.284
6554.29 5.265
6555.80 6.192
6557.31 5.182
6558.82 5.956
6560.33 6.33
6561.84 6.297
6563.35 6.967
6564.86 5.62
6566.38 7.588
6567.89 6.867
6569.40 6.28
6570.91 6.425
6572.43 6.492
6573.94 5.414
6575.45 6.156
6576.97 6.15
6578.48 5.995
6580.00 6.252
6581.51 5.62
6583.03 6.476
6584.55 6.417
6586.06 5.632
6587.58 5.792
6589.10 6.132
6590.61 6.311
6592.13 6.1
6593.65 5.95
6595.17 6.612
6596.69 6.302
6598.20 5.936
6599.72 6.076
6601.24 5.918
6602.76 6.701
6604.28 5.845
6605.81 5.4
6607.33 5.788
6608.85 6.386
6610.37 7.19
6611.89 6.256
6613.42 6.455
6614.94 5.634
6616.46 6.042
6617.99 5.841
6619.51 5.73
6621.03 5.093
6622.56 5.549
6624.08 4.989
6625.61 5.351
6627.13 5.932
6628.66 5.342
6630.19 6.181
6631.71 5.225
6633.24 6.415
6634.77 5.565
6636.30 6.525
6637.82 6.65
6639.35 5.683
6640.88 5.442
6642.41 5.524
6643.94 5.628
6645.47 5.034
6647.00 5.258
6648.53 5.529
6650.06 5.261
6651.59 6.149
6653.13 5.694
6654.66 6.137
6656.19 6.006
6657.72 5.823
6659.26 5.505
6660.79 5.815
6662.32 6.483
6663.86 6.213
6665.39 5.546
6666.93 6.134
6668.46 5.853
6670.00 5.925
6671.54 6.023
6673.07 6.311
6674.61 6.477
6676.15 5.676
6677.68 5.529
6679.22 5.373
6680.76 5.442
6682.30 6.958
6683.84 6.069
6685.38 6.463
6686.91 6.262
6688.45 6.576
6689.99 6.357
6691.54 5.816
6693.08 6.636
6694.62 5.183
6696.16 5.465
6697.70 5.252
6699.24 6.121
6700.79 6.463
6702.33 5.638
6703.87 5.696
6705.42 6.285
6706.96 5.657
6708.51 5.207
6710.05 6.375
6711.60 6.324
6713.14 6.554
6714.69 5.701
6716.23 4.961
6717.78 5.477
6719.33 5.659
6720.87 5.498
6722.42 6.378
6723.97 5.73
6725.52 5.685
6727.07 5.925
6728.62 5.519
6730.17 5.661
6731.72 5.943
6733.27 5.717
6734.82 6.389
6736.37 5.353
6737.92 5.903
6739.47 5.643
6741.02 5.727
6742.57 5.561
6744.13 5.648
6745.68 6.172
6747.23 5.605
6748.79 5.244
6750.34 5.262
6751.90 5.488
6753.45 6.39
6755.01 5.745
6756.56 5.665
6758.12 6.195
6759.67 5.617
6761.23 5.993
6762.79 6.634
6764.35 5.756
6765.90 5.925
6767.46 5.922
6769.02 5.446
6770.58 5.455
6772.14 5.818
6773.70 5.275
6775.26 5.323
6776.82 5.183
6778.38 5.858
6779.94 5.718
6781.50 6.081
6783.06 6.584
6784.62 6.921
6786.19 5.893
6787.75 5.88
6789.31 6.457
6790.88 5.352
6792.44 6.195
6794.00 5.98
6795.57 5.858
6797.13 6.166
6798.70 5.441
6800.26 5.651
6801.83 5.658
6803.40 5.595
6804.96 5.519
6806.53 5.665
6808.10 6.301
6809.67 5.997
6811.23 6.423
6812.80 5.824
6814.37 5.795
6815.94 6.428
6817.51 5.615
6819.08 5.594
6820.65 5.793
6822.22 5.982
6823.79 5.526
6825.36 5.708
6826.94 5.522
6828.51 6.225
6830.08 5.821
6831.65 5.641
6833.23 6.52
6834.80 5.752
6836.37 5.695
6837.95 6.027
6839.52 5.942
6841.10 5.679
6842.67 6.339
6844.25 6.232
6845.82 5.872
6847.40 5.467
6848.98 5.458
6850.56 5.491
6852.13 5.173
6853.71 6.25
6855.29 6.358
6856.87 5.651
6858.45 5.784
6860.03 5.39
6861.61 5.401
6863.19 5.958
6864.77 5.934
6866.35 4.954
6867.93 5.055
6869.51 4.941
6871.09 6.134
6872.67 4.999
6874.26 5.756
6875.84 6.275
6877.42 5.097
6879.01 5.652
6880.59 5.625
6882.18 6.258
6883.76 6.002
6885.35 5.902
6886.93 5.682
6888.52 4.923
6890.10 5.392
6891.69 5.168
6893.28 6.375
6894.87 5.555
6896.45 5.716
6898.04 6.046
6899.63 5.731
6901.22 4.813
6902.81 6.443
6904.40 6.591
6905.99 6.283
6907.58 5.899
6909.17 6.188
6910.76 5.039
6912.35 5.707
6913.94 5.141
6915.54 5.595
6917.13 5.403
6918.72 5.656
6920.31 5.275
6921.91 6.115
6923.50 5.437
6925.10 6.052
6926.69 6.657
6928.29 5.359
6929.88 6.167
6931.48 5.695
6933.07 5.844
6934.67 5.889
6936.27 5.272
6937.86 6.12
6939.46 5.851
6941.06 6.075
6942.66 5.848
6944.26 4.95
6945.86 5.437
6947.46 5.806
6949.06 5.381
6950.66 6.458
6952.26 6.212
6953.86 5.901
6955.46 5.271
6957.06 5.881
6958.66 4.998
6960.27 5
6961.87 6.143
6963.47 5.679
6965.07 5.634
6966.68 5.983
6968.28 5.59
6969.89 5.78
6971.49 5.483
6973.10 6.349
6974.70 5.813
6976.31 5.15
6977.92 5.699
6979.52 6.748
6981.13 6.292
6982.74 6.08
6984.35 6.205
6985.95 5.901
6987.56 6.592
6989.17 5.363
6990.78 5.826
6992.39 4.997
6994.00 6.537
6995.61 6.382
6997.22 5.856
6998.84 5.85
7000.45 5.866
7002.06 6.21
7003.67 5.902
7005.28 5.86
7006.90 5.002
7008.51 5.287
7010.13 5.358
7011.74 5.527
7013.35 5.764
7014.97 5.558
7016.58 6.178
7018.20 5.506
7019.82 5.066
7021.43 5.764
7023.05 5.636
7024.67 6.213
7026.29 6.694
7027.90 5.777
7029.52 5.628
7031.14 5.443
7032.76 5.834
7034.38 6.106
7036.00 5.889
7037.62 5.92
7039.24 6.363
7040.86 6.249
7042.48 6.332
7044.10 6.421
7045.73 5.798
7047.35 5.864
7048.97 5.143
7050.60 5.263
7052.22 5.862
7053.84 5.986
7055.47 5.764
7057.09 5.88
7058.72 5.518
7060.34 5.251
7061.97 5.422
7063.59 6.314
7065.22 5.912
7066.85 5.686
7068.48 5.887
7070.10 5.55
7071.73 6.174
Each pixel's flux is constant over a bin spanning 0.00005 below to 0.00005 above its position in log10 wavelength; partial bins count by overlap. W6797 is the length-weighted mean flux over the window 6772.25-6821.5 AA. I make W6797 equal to 5.87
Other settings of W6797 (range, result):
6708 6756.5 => 5.76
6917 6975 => 5.75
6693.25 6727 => 5.8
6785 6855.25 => 5.86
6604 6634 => 5.83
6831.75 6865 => 5.82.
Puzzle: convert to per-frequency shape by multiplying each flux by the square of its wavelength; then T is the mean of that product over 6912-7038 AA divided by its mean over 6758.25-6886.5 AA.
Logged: 1.04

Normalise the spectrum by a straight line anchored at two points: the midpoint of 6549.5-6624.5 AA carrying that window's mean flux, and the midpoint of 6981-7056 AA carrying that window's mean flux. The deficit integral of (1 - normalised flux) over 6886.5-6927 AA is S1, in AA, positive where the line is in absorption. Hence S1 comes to 1.2 AA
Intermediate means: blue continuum 6.04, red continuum 5.85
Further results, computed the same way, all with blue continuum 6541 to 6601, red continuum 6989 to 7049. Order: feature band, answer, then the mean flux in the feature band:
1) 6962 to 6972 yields 0.2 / 5.73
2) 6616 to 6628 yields 0.9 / 5.55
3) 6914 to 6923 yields 0.5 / 5.56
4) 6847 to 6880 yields 1.7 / 5.58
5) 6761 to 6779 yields 0.7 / 5.7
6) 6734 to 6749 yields 0.5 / 5.74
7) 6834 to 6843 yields 0.0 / 5.89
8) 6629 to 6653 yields 1.0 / 5.73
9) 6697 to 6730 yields 0.8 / 5.81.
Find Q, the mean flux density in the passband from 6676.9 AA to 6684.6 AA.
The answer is 5.87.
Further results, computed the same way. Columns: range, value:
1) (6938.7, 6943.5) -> 5.91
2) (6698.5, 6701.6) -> 6.28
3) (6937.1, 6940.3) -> 5.98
